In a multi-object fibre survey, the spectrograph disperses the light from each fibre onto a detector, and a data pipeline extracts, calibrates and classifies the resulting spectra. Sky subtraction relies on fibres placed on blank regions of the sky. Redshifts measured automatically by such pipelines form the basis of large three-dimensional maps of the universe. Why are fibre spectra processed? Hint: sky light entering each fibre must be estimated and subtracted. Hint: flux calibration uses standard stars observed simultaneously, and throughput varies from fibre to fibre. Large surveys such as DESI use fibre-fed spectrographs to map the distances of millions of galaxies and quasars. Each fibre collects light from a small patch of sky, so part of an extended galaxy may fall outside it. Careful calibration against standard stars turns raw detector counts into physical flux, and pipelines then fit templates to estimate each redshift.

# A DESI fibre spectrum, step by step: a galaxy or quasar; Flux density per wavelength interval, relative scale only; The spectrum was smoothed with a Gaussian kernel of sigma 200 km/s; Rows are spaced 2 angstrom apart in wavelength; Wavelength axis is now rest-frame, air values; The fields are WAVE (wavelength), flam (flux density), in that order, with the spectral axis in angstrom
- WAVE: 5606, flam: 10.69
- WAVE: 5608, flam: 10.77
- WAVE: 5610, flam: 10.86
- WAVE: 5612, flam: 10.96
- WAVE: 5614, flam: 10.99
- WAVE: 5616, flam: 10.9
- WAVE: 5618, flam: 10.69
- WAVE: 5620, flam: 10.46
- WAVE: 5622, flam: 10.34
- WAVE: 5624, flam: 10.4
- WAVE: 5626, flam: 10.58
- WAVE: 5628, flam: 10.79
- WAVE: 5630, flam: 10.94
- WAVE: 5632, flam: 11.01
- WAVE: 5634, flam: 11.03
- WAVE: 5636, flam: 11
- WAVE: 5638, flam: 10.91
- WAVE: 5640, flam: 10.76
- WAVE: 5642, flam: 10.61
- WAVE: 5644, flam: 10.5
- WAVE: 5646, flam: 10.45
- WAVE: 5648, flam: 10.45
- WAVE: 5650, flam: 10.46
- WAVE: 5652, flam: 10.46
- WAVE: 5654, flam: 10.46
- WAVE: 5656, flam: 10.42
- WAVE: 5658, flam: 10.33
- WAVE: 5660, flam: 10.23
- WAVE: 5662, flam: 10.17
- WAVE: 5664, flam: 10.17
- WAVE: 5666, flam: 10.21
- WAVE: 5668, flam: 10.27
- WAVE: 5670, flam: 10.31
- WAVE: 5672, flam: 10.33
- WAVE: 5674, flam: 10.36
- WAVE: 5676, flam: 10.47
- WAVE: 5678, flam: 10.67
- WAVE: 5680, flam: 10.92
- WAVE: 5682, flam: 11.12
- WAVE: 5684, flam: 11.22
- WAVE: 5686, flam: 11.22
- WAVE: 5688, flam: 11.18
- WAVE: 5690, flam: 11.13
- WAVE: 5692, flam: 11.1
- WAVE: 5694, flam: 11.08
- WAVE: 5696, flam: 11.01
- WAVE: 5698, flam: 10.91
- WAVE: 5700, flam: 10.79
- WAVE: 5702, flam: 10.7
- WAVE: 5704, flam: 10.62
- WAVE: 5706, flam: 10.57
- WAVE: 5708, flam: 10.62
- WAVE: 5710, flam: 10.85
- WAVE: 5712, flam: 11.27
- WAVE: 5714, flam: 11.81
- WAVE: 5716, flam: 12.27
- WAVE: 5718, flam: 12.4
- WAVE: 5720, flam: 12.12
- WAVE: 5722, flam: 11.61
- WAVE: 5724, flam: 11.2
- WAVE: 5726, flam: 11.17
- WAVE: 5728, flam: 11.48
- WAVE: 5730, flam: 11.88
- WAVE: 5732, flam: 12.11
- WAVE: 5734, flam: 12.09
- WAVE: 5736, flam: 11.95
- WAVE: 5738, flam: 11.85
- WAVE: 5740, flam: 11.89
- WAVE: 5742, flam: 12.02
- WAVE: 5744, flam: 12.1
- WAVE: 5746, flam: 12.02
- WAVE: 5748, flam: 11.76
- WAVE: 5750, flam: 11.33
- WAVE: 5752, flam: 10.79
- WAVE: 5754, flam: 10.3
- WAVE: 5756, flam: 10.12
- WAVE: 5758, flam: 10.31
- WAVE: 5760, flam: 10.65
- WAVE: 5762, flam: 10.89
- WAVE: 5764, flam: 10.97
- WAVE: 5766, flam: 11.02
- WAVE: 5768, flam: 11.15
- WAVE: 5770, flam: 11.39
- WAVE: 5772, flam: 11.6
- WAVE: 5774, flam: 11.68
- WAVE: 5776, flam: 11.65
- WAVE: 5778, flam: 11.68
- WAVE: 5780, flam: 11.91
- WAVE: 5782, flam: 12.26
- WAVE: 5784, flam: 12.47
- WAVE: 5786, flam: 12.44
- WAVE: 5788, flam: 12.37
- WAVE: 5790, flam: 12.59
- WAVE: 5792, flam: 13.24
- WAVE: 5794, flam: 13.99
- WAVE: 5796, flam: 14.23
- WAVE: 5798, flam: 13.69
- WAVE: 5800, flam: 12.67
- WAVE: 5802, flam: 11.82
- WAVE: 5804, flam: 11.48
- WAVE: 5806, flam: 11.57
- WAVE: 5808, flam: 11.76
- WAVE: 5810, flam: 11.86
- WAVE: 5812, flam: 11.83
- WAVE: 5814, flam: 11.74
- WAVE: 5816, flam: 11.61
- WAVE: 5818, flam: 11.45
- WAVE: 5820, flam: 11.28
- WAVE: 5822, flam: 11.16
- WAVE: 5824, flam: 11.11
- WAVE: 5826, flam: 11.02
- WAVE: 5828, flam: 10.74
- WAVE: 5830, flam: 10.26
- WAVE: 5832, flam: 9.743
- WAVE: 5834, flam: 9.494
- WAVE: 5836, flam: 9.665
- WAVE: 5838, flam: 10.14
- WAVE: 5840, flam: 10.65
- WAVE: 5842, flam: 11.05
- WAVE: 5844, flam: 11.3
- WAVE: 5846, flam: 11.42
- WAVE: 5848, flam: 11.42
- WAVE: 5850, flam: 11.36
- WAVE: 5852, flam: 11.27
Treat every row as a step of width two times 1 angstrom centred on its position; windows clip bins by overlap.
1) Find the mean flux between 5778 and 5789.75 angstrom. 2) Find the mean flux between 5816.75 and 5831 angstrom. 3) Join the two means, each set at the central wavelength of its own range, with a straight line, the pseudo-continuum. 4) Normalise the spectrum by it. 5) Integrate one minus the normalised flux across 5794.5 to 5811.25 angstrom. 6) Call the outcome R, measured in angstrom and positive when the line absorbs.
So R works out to -1.1 angstrom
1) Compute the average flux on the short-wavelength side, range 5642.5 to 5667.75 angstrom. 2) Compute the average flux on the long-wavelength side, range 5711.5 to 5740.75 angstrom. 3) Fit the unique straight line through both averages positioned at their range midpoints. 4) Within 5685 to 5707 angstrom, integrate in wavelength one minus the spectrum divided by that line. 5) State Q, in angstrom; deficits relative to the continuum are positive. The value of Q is 0.5 angstrom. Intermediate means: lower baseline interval 10.4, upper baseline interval 11.8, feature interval 10.9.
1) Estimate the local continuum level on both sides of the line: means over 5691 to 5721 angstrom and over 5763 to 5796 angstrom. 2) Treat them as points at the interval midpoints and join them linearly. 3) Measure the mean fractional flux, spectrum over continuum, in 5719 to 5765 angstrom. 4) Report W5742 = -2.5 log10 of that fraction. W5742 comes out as 0.02 mag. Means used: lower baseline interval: 11.2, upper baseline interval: 12.1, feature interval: 11.4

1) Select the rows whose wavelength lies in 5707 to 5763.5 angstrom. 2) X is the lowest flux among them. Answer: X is 10.12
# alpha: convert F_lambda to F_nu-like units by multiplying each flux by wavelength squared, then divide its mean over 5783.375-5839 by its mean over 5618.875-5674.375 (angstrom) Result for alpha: 1.18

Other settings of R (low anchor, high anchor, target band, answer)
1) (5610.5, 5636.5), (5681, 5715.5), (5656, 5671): 0.9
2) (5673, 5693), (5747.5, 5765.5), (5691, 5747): -3.2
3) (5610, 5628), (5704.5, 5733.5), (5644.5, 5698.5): 2.4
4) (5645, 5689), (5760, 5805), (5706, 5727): -0.5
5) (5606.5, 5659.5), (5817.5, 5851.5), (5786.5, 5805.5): -3.7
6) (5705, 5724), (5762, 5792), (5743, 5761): 1.0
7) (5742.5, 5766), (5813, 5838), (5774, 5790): -1.7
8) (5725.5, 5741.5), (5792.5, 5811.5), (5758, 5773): 1.4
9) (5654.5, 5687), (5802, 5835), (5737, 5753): -1.3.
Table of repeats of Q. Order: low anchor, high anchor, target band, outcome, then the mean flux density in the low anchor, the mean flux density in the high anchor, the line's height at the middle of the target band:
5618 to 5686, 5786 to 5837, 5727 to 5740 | -0.86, 10.6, 11.7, 11.2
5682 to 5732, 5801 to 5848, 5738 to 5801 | -3.88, 11.3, 11.1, 11.2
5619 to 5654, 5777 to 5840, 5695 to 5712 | 0.42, 10.7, 11.7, 11.1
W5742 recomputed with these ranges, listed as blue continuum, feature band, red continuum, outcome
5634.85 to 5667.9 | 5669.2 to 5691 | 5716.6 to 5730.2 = 0.01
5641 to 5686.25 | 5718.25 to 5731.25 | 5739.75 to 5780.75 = -0.06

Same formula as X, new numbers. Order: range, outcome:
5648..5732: 10.17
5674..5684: 10.36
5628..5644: 10.5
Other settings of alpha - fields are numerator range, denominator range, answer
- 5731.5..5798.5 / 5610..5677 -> 1.17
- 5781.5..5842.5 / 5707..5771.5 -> 1.05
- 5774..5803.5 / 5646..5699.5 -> 1.23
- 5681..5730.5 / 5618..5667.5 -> 1.09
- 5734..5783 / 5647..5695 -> 1.11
